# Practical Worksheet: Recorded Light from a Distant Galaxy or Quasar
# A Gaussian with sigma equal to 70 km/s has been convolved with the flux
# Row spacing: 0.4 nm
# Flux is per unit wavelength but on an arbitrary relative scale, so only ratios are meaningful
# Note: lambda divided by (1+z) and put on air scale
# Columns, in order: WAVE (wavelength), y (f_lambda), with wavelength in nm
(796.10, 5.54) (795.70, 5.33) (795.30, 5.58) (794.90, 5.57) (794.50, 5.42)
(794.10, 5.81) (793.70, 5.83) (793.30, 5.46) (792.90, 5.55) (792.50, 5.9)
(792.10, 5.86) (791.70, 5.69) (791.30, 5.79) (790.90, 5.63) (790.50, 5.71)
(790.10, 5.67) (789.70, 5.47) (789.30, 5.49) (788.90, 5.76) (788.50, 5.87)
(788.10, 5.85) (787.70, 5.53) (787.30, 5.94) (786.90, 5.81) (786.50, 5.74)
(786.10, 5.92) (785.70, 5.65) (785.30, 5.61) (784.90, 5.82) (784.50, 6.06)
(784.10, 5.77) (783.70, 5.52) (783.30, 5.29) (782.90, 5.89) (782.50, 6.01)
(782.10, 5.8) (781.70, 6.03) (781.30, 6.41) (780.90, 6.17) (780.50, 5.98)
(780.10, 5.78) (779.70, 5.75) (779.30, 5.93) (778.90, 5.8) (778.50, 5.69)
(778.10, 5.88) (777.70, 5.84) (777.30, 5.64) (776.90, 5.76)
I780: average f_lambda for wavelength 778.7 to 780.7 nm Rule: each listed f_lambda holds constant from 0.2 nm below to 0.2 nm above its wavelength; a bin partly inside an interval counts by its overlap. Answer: 5.85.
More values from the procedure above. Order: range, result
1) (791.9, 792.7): 5.88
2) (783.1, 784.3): 5.53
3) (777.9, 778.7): 5.79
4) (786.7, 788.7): 5.8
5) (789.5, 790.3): 5.57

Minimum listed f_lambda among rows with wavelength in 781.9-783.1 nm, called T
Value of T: 5.8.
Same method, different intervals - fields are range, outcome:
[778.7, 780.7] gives 5.75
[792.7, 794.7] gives 5.42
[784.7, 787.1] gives 5.61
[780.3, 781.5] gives 5.98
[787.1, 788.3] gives 5.53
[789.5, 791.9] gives 5.47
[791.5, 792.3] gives 5.69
